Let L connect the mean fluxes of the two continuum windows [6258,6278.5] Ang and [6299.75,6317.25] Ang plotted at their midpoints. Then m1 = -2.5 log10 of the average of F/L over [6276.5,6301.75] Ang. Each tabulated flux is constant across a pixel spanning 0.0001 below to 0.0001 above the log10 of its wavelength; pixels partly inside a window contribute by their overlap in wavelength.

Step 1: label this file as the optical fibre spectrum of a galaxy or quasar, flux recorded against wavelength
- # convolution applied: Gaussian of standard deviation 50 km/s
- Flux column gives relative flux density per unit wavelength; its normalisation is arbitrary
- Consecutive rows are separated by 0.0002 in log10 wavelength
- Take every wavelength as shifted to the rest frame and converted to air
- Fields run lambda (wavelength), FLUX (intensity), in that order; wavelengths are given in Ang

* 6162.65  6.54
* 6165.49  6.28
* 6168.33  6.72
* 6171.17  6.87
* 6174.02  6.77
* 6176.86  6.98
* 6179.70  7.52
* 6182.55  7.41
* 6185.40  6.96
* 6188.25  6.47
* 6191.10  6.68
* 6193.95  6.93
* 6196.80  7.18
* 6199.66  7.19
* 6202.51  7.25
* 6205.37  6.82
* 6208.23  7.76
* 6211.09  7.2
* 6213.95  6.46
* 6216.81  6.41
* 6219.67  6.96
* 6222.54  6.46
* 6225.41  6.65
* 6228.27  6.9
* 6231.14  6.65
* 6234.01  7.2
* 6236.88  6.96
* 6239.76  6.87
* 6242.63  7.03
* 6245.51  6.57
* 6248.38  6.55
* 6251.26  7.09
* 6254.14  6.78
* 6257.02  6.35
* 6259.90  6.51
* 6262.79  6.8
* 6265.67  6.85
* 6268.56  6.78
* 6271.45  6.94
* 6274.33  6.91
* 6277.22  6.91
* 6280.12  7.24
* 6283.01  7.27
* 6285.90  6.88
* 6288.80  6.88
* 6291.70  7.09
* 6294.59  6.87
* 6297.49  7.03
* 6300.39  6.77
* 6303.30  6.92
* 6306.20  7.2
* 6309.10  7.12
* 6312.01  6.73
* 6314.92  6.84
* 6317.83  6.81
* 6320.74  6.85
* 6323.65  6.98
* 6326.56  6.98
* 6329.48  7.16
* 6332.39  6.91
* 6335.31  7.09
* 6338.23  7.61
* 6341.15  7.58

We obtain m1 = -0.020 mag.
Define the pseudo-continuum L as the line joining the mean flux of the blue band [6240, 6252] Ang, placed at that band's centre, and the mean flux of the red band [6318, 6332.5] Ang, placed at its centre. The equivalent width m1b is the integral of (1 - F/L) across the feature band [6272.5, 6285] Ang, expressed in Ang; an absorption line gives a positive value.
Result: -0.4 Ang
